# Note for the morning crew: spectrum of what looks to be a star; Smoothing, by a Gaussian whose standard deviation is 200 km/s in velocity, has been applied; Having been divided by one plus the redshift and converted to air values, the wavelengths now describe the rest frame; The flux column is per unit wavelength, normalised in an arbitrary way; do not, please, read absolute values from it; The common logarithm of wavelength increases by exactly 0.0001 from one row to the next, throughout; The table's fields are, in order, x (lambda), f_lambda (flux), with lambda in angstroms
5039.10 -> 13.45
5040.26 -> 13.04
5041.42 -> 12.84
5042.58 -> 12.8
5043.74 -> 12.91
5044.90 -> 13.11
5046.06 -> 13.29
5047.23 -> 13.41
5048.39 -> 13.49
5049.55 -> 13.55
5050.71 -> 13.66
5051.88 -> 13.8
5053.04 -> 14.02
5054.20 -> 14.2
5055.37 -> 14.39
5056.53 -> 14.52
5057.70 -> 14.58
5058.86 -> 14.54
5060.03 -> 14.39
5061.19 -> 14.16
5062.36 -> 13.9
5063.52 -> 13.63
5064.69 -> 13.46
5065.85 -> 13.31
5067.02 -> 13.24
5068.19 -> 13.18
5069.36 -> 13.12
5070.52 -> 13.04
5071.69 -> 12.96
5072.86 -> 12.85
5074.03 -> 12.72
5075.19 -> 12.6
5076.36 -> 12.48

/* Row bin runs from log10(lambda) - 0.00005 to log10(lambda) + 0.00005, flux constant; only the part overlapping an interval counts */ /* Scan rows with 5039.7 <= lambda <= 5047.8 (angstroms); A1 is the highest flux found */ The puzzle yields 13.41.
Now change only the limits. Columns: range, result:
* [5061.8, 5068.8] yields 13.9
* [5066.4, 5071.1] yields 13.24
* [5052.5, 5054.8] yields 14.2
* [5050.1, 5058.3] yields 14.58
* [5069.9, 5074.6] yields 13.04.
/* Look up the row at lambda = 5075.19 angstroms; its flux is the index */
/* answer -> 12.6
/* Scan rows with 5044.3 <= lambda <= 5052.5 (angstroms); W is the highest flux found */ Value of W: 13.8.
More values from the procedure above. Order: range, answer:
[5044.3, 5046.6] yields 13.29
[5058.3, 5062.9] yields 14.54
